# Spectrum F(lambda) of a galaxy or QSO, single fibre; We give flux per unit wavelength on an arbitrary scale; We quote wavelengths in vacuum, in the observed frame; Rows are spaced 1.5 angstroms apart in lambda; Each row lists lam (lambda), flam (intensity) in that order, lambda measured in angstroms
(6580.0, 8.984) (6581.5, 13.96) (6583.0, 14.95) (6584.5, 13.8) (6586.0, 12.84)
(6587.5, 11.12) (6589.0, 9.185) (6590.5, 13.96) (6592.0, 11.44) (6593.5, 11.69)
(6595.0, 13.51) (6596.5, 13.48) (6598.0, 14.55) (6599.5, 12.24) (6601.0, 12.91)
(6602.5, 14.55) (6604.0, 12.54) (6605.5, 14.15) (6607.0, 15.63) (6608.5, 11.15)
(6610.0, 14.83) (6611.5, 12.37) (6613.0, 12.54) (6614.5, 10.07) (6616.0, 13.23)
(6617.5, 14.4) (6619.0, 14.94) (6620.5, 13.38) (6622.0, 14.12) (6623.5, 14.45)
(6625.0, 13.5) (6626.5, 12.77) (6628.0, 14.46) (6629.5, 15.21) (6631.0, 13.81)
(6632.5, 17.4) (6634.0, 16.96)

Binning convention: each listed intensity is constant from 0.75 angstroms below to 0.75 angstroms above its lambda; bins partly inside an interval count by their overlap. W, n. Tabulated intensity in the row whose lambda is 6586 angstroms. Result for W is 12.84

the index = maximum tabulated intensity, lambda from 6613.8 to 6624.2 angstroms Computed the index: 14.94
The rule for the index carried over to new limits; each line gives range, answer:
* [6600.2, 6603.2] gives 14.55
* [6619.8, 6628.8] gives 14.46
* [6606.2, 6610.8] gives 15.63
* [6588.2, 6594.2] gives 13.96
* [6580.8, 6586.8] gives 14.95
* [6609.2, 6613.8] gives 14.83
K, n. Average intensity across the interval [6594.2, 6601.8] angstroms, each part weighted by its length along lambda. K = 13.3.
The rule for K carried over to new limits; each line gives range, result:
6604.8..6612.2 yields 13.6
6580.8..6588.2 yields 13.3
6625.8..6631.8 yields 14.1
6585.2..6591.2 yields 11.8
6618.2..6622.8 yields 14.2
